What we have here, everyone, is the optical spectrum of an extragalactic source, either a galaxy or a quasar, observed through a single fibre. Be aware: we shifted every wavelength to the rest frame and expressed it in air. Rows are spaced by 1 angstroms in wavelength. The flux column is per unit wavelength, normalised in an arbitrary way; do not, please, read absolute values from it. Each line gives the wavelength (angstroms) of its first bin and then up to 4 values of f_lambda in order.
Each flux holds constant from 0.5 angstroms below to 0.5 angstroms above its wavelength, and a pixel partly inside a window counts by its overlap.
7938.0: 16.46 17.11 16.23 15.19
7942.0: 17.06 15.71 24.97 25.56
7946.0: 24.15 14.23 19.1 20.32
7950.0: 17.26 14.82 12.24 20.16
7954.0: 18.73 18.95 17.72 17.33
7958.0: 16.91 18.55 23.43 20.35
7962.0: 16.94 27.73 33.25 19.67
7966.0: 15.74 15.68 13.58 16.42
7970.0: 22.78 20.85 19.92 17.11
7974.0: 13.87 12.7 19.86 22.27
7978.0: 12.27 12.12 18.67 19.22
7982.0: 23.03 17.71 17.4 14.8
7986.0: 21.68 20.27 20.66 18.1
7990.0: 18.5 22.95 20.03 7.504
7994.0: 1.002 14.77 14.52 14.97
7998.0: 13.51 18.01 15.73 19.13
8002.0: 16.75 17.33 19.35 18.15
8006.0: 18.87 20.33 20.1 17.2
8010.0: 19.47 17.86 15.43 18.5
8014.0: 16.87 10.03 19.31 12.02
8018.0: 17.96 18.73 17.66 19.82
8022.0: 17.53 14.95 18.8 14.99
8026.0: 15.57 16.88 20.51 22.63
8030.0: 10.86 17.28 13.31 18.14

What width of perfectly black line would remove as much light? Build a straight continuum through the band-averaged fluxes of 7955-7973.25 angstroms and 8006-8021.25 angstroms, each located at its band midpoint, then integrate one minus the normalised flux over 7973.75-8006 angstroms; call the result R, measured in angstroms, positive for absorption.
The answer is 2.92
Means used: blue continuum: 19.7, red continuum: 17.4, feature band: 16.8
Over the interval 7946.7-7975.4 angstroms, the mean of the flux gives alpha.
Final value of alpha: 18.5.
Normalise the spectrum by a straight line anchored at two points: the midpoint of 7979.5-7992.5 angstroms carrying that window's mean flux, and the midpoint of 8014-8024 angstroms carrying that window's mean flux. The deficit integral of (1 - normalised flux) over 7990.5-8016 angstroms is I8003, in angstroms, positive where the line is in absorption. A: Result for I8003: 2.14 angstroms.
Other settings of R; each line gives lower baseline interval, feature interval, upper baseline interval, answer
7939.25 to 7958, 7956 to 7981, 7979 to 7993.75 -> -0.7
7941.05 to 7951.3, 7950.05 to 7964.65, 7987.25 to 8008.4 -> -0.8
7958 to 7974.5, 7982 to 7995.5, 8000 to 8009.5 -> 1.5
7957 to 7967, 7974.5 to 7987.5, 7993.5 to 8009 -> 0.5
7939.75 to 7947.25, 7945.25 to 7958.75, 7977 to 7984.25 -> 0.7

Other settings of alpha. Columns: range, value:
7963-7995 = 17.8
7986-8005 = 16.5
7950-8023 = 17.7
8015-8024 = 16.9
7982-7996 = 16.7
